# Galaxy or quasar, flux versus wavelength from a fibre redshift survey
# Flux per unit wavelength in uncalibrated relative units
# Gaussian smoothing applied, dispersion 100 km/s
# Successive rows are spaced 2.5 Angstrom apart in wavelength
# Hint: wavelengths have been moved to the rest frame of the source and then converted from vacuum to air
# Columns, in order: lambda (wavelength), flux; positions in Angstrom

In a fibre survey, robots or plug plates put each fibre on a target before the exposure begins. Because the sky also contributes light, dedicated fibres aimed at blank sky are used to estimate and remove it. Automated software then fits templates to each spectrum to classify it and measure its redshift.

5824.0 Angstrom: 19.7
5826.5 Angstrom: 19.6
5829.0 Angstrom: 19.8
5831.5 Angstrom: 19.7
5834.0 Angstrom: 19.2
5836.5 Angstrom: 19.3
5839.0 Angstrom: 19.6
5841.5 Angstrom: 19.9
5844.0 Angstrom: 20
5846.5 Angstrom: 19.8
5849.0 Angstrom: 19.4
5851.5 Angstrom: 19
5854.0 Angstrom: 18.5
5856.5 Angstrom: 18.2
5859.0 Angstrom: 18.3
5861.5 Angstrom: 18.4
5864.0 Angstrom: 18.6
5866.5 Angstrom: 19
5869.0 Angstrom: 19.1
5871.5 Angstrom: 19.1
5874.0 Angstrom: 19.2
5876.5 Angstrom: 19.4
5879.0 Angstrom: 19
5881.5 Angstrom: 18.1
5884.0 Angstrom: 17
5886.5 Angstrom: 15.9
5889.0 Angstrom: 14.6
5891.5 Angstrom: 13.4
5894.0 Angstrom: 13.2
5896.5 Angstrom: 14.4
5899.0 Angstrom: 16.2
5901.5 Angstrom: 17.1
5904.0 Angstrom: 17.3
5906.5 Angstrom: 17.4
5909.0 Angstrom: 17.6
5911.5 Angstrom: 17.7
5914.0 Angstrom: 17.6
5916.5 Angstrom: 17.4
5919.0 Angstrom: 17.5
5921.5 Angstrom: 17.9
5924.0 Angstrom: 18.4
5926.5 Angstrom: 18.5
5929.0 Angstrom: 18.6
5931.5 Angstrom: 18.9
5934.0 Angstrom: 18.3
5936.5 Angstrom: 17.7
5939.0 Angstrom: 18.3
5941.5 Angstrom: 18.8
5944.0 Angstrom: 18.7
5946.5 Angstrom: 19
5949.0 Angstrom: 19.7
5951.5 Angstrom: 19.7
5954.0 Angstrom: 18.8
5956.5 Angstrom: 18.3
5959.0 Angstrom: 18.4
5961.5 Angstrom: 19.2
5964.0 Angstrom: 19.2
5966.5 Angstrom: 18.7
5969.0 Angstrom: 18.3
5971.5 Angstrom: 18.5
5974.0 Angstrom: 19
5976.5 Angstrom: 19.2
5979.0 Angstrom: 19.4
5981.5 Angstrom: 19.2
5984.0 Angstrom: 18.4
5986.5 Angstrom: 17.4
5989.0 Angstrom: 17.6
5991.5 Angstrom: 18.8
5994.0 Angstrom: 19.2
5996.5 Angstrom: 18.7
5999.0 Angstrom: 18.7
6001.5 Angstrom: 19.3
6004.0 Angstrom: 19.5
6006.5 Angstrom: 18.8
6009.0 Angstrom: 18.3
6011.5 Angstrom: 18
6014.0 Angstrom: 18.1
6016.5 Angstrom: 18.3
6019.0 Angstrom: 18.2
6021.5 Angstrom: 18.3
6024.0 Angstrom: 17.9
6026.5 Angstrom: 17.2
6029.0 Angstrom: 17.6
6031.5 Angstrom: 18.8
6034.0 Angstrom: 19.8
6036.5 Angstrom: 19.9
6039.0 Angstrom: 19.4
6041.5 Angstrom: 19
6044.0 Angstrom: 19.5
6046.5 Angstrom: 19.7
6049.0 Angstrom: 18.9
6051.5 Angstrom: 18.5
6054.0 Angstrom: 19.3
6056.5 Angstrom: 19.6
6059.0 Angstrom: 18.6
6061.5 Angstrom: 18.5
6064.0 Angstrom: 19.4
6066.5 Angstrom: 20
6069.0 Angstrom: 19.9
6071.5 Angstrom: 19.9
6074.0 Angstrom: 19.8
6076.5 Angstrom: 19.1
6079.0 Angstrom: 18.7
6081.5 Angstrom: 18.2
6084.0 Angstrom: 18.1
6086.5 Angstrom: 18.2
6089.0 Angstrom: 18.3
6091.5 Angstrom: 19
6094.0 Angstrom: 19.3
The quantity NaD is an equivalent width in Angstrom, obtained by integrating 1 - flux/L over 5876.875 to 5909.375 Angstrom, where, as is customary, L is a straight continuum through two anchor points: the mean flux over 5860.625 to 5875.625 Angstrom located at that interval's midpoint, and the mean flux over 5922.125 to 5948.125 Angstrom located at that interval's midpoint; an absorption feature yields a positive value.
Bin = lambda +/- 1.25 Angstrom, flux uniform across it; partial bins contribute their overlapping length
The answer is 4.29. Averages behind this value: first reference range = 18.9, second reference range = 18.5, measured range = 16.3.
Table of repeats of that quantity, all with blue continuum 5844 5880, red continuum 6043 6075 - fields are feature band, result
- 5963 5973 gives 0.3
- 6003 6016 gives 0.5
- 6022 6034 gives 0.7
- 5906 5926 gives 1.4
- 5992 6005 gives 0.1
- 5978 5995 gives 0.6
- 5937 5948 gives 0.3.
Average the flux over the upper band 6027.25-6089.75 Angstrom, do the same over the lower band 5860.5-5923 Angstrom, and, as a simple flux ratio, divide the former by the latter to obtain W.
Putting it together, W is 1.1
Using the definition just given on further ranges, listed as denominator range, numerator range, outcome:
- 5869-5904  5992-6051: 1.12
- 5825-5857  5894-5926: 0.88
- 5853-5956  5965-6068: 1.05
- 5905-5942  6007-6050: 1.03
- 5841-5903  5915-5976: 1.05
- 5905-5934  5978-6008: 1.04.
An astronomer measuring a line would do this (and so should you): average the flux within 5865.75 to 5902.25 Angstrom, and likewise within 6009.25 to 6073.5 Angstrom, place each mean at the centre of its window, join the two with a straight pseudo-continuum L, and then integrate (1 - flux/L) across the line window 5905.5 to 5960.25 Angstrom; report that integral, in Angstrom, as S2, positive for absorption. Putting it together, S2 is -2.4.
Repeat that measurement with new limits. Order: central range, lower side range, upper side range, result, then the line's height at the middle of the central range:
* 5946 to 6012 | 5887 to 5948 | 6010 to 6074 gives -2.65 Angstrom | 18.1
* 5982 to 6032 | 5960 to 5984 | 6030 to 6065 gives 1.81 Angstrom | 19.1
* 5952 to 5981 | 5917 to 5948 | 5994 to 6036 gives -0.66 Angstrom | 18.4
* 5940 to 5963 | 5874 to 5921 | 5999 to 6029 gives -1.89 Angstrom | 17.5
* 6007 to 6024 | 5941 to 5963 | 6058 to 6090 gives 0.69 Angstrom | 19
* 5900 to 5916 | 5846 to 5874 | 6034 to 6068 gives 1.29 Angstrom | 19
